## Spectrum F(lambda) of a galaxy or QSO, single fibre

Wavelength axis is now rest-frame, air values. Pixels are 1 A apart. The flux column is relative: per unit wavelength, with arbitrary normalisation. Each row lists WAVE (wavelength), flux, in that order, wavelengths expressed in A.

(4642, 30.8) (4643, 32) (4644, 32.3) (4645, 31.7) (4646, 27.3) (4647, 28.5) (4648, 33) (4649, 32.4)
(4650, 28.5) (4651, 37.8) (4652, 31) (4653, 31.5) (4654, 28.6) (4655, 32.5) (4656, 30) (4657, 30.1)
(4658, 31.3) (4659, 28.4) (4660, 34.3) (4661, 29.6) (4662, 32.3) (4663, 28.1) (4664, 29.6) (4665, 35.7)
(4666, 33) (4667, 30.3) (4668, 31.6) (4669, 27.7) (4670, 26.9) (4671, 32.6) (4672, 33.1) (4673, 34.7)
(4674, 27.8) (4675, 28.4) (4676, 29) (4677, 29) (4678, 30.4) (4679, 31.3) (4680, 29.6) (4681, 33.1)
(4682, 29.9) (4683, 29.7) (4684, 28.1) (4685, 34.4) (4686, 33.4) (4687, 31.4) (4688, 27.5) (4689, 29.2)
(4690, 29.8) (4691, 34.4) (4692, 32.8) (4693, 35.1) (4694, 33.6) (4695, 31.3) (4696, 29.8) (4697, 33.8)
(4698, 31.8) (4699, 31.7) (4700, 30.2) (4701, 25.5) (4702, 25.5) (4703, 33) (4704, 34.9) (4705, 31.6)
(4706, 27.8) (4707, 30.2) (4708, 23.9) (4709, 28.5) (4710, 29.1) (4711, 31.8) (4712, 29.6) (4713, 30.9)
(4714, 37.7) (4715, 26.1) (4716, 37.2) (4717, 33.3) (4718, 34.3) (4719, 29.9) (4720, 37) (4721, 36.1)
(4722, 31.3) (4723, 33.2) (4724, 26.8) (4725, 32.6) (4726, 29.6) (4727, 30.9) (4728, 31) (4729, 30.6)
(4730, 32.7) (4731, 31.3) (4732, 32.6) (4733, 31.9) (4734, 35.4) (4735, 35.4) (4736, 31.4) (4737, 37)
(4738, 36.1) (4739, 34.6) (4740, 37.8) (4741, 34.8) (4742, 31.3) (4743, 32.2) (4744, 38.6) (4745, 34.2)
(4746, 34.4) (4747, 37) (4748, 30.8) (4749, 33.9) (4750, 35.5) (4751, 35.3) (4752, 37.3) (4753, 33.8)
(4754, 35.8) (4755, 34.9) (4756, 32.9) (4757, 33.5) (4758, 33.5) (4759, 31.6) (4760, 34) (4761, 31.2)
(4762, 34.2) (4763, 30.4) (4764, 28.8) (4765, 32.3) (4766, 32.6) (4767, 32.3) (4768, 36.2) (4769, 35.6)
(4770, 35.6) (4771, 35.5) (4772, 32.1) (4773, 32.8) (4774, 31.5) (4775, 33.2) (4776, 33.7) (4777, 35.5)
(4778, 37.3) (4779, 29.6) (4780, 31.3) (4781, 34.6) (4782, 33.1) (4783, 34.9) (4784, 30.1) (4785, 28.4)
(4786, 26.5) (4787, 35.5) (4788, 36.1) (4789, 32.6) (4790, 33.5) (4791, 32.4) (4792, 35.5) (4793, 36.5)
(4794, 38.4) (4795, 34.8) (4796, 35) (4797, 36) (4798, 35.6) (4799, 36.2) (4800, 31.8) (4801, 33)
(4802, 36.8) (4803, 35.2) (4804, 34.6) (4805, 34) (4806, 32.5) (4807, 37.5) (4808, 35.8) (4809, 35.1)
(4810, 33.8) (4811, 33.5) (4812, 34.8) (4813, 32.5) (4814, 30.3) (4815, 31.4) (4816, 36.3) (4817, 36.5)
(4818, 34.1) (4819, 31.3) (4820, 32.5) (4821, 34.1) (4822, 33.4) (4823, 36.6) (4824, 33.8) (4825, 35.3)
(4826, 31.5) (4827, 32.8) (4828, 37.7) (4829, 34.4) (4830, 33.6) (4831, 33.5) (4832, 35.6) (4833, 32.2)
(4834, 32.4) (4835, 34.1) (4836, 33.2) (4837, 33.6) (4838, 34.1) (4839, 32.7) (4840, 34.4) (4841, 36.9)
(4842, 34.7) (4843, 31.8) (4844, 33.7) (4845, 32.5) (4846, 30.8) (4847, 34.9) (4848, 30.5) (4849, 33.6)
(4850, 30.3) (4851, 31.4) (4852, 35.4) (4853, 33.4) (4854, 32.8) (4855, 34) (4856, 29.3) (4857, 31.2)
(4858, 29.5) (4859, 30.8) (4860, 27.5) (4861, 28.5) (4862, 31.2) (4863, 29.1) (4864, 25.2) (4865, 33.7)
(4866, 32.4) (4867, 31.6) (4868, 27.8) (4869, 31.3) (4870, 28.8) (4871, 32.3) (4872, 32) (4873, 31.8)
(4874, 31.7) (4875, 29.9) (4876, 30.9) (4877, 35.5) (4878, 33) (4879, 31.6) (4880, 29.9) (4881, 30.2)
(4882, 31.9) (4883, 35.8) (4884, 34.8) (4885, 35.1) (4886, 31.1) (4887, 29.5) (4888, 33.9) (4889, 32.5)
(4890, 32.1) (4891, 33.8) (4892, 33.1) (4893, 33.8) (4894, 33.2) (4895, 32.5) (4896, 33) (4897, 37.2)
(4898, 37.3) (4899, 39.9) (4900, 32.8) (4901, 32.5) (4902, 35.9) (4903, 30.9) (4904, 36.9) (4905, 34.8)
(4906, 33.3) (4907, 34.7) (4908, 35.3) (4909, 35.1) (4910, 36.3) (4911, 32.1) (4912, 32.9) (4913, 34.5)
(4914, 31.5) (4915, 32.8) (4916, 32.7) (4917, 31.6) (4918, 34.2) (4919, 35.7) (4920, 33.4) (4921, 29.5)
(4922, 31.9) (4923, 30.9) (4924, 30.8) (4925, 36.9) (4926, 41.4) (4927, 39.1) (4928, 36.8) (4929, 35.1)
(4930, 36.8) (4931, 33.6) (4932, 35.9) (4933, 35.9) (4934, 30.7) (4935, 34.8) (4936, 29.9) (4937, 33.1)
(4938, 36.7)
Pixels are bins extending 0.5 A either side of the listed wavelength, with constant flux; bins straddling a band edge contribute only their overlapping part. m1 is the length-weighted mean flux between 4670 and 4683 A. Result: 30.6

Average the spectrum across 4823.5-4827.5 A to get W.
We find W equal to 33.3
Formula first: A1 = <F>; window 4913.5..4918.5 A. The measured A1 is 32.6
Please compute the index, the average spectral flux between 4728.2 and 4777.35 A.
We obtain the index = 33.8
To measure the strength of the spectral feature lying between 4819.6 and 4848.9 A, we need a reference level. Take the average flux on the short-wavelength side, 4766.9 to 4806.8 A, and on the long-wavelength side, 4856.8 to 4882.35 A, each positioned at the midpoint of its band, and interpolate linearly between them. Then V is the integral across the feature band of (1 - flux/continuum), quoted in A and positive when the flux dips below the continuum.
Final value -1.5 A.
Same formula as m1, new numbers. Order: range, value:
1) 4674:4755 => 32.1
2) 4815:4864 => 32.9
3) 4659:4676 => 30.8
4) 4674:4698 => 31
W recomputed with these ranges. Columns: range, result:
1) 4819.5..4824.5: 34.1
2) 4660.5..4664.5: 29.9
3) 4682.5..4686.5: 31.4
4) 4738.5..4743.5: 34.1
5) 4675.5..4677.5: 29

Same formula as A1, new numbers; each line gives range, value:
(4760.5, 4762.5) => 32.7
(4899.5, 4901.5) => 32.6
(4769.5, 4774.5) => 33.5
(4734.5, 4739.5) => 34.9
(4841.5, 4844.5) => 33.4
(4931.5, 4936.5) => 33.4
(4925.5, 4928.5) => 39.1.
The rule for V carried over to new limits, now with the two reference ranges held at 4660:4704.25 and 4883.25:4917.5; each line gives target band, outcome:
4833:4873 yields 1.57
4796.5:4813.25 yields -1.08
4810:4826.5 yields -0.45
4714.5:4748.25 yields -1.76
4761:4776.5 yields -0.47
